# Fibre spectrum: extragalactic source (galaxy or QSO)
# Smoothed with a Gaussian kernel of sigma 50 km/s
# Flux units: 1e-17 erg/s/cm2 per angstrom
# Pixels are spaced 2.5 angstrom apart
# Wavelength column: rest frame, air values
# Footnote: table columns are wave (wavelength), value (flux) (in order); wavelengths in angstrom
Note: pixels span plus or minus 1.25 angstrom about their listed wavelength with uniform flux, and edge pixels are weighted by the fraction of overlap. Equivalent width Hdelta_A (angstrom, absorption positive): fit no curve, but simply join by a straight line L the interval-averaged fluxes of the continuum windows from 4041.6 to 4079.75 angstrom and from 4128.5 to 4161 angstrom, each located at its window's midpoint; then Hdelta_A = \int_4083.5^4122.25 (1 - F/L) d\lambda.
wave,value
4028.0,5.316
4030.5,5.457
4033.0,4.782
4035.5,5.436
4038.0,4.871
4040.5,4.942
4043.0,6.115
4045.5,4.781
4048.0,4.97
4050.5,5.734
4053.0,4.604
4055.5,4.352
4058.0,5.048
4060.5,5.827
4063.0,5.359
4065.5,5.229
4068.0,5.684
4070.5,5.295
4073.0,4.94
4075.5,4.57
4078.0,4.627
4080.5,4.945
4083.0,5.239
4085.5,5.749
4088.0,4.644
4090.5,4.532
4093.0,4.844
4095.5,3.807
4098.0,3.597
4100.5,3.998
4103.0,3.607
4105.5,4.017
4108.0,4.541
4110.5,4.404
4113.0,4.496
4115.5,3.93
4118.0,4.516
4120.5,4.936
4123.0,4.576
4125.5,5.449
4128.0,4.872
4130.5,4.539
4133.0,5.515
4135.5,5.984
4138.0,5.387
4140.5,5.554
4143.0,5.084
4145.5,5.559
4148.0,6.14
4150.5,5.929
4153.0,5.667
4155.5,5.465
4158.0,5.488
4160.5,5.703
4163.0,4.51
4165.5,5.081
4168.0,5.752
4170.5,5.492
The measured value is 6.8 angstrom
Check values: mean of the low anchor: 5.14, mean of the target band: 4.39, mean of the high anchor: 5.52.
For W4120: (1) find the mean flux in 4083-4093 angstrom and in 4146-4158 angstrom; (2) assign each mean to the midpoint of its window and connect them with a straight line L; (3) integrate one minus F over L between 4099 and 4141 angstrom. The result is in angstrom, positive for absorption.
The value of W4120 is 5.3 angstrom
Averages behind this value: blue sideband 4.99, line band 4.7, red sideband 5.75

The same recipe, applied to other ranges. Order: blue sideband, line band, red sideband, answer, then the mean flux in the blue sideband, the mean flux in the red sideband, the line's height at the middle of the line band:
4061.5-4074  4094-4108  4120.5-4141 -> 3.6 angstrom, 5.32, 5.2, 5.26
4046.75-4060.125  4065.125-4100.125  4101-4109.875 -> -2.5 angstrom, 5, 4.07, 4.48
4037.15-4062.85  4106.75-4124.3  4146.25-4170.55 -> 2.9 angstrom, 5.14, 5.52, 5.37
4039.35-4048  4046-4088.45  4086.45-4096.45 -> -2.0 angstrom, 5.24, 4.52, 4.88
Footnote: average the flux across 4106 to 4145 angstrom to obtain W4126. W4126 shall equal 4.91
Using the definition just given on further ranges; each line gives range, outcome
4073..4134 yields 4.58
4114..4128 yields 4.7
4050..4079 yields 5.09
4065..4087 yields 5.13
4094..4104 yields 3.78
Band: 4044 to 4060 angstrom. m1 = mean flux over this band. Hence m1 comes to 4.98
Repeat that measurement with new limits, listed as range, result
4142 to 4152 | 5.69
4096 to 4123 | 4.21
